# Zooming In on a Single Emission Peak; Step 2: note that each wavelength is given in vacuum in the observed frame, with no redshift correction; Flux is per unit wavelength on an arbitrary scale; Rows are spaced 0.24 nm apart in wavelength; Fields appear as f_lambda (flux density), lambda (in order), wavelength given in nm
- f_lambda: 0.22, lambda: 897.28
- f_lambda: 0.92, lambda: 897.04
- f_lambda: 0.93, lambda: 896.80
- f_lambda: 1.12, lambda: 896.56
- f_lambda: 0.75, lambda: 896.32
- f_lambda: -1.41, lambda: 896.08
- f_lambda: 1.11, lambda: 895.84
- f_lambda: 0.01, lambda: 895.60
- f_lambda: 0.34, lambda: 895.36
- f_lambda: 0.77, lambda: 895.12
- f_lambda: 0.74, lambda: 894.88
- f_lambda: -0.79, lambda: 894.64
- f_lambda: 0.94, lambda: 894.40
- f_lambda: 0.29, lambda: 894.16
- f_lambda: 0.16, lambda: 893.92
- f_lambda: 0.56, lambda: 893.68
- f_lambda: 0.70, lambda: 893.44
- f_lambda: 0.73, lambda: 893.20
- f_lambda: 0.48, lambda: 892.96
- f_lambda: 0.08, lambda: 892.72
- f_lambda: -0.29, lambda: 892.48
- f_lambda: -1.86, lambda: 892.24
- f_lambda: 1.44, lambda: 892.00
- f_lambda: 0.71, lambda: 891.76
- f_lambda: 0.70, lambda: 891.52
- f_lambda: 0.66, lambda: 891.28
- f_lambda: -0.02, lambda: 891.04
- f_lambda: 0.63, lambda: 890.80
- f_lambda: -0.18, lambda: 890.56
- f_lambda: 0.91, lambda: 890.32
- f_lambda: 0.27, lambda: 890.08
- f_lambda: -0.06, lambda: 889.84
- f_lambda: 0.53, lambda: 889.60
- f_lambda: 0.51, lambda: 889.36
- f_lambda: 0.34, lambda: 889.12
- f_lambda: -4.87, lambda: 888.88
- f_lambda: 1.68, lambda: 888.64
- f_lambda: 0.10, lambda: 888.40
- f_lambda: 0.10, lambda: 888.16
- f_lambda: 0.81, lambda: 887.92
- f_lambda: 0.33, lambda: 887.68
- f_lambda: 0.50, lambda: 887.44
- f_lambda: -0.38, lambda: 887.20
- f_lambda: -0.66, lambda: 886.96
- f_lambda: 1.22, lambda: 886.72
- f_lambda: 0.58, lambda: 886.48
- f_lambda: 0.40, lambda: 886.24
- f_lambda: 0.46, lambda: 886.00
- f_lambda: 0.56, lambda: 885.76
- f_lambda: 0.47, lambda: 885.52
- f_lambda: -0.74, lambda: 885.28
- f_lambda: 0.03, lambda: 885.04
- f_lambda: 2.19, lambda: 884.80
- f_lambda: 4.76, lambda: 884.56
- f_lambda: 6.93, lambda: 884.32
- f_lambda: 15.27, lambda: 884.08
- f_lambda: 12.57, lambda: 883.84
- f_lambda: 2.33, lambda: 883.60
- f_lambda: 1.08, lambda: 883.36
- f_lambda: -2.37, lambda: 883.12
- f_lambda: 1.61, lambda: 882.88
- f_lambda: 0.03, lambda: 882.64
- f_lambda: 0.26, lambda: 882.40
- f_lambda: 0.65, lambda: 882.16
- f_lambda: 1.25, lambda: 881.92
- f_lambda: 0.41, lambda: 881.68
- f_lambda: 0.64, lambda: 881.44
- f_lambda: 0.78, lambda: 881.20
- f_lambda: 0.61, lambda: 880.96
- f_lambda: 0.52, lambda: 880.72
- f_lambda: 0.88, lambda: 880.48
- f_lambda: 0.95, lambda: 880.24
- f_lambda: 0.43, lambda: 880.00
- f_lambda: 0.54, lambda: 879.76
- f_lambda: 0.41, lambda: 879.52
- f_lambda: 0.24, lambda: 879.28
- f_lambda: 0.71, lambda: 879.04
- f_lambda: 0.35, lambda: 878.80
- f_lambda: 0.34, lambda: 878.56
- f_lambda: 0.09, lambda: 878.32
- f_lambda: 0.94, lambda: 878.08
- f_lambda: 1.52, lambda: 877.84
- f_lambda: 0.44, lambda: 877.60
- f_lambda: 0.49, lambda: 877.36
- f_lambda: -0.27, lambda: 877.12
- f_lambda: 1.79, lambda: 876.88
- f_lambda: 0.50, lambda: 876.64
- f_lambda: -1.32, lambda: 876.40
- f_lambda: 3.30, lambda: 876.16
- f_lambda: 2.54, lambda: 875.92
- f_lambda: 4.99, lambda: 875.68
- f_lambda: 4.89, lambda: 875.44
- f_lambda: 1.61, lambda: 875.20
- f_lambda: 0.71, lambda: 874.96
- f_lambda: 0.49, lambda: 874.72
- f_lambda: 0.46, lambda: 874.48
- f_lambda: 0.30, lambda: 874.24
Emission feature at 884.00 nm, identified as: [O III]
